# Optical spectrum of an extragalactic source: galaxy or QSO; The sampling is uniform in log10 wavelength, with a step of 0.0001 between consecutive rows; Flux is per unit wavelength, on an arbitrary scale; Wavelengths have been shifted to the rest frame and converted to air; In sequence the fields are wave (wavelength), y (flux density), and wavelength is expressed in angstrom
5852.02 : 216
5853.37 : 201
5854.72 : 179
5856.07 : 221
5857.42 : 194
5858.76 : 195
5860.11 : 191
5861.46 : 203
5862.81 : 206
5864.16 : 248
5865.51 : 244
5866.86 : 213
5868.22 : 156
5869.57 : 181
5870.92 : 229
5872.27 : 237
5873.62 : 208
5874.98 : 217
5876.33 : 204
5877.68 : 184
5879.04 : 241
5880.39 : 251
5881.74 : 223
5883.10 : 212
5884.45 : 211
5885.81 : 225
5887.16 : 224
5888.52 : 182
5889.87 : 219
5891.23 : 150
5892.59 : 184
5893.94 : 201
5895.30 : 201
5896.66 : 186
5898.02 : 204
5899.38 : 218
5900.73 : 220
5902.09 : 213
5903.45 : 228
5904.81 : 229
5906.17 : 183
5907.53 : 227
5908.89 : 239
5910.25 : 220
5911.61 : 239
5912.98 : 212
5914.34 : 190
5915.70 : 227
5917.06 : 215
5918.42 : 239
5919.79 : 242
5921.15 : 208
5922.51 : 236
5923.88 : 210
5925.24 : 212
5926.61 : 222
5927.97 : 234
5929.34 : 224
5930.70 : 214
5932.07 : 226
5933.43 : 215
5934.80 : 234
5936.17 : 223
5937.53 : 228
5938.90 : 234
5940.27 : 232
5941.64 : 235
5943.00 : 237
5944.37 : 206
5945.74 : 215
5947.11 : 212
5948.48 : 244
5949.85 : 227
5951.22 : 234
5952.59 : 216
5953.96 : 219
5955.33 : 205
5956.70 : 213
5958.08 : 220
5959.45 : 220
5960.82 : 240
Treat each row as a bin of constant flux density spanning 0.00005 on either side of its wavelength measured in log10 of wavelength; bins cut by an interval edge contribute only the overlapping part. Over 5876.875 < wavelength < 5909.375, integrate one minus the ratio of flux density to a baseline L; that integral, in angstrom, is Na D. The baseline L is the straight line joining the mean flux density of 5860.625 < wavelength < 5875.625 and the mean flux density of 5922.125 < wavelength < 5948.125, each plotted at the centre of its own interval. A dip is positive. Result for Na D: 0.9 angstrom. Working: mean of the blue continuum 213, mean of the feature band 210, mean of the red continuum 224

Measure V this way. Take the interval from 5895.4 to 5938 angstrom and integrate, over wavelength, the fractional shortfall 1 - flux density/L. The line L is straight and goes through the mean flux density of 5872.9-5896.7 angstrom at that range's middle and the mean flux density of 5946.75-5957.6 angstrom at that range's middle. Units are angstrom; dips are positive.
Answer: -1.10 angstrom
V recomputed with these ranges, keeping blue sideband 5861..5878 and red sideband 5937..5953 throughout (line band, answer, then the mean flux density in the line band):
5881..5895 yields 0.7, 203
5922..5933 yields 0.1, 222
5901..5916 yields 0.0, 219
